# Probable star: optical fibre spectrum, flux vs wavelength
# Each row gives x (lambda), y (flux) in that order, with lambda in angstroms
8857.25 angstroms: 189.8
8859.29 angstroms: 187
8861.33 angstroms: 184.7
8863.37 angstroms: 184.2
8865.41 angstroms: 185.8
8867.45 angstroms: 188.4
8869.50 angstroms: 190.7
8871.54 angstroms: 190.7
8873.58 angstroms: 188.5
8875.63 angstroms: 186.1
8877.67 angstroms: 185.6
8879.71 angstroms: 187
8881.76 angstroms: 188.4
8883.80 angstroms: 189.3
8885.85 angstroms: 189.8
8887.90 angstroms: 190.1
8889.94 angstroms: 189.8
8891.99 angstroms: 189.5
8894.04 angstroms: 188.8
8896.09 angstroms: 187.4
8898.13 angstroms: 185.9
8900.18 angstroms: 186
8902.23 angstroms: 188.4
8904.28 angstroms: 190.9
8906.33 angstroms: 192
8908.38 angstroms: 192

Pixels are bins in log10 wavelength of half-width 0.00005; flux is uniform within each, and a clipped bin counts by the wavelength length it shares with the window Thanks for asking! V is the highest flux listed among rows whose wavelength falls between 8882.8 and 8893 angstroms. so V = 190.1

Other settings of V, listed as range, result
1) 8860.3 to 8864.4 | 184.7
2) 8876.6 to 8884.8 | 189.3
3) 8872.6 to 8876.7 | 188.5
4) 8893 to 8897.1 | 188.8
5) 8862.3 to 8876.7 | 190.7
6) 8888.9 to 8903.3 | 189.8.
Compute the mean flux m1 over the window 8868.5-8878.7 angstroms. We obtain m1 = 188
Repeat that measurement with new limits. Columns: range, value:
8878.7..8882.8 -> 188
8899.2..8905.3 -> 188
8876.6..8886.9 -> 188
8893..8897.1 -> 188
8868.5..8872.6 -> 191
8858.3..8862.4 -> 186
